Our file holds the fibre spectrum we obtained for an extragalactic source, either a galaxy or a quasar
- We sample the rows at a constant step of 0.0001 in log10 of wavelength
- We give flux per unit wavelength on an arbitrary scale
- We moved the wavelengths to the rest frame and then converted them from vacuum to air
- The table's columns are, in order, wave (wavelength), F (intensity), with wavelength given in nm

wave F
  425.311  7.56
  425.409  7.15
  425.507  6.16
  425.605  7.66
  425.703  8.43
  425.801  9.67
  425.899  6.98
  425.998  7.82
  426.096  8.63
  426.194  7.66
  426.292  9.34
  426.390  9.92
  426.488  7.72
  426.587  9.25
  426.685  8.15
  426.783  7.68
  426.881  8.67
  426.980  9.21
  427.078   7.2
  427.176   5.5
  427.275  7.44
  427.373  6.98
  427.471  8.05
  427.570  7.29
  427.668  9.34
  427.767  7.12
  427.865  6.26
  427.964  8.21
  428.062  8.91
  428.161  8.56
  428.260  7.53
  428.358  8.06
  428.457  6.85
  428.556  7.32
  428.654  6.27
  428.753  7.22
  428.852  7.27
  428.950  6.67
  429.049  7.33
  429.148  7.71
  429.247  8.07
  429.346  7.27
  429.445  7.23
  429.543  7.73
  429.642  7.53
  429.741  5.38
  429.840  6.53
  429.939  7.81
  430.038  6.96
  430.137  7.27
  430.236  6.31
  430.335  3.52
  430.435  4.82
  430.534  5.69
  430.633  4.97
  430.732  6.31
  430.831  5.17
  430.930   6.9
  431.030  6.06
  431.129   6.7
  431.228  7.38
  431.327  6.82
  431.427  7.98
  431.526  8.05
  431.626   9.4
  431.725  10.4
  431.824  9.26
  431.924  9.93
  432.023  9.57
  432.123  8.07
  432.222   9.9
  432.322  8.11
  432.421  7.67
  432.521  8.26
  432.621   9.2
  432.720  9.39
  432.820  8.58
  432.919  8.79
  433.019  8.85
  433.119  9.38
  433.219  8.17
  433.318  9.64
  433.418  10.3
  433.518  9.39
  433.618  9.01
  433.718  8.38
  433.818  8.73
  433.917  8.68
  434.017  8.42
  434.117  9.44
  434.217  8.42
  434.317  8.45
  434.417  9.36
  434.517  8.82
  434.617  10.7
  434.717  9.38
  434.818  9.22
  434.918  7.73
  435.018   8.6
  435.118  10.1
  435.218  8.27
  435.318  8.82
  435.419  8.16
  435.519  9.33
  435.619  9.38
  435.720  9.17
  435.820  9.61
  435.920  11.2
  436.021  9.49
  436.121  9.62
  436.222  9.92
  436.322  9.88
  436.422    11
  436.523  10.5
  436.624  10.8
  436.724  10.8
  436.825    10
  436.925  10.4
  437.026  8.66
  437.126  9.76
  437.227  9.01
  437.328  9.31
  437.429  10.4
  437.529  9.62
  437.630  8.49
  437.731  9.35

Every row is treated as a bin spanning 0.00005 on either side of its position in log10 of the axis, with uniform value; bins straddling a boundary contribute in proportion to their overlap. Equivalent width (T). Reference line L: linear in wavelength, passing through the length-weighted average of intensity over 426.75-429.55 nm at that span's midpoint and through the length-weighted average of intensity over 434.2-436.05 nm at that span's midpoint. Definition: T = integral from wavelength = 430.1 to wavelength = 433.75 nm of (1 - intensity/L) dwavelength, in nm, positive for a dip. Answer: 0.23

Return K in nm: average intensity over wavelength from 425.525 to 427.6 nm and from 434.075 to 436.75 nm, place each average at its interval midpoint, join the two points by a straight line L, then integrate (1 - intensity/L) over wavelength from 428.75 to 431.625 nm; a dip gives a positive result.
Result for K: 0.62 nm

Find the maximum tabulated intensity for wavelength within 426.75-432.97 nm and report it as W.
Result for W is 10.4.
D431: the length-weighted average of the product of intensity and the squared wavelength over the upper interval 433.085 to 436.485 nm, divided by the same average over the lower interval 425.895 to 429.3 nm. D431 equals 1.23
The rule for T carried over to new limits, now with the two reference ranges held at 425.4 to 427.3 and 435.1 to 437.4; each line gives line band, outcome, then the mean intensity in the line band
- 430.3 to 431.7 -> 0.367 nm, 6.51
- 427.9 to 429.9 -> 0.256 nm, 7.38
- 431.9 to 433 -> 0.027 nm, 8.84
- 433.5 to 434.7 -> 0.046 nm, 8.99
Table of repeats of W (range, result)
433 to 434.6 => 10.3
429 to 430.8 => 8.07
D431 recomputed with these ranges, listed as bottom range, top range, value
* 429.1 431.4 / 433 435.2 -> 1.41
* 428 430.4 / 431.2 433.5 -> 1.26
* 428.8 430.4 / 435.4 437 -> 1.49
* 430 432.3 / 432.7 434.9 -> 1.25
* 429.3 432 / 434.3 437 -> 1.39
